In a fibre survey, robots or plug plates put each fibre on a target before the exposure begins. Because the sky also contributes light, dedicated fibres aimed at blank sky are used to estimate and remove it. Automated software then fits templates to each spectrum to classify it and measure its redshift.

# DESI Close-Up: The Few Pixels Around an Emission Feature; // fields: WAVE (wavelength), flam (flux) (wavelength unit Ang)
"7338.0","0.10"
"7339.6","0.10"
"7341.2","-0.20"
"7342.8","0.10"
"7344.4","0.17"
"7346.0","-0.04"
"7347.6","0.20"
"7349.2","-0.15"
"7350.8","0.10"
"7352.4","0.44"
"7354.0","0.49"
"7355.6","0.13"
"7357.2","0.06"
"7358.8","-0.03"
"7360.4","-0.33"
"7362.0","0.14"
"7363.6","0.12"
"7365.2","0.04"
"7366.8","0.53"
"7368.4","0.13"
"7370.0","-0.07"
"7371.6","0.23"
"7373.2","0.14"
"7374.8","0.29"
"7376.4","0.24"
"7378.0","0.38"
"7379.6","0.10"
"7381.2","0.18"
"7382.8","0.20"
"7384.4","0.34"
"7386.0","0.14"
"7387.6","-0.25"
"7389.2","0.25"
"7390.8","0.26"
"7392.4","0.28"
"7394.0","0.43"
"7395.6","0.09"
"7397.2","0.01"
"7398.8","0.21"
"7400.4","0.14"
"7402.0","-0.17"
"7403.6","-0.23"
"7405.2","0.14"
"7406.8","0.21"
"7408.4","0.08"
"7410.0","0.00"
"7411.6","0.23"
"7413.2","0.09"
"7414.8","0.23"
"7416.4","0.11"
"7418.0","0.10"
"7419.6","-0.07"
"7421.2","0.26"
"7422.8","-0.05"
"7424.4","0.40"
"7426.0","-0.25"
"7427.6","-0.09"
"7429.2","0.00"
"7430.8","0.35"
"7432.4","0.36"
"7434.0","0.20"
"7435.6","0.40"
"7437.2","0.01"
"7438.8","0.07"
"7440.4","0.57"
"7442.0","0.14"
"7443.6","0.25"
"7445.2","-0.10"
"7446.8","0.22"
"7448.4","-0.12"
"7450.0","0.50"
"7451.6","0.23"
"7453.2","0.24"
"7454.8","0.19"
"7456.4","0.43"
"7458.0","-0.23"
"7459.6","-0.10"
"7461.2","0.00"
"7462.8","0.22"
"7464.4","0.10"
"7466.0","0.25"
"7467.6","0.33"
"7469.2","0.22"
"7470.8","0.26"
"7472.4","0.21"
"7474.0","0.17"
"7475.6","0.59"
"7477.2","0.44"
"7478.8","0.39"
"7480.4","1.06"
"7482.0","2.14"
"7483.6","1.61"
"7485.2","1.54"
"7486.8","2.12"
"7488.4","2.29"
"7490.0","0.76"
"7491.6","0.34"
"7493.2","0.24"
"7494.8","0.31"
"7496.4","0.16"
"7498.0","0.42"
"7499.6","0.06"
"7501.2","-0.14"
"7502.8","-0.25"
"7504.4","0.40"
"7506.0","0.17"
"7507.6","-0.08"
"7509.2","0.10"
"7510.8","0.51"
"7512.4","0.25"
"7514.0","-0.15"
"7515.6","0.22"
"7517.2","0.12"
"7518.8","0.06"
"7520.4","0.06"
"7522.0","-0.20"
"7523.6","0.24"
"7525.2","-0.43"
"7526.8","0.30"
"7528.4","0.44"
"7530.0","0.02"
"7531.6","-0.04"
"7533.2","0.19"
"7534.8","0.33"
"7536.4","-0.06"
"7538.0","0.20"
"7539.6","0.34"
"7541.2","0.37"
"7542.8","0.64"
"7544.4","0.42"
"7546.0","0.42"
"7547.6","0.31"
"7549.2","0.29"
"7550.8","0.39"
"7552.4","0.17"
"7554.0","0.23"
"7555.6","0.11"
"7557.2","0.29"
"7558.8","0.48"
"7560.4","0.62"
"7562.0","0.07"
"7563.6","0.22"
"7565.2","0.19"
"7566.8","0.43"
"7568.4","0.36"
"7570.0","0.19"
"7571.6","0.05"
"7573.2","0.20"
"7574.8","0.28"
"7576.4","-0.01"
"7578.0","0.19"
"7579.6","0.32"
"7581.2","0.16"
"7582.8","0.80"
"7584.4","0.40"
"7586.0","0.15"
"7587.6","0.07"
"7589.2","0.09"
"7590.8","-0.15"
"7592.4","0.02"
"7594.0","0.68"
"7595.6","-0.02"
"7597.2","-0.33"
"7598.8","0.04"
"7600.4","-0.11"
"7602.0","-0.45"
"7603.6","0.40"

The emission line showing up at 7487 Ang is [O II] 3727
